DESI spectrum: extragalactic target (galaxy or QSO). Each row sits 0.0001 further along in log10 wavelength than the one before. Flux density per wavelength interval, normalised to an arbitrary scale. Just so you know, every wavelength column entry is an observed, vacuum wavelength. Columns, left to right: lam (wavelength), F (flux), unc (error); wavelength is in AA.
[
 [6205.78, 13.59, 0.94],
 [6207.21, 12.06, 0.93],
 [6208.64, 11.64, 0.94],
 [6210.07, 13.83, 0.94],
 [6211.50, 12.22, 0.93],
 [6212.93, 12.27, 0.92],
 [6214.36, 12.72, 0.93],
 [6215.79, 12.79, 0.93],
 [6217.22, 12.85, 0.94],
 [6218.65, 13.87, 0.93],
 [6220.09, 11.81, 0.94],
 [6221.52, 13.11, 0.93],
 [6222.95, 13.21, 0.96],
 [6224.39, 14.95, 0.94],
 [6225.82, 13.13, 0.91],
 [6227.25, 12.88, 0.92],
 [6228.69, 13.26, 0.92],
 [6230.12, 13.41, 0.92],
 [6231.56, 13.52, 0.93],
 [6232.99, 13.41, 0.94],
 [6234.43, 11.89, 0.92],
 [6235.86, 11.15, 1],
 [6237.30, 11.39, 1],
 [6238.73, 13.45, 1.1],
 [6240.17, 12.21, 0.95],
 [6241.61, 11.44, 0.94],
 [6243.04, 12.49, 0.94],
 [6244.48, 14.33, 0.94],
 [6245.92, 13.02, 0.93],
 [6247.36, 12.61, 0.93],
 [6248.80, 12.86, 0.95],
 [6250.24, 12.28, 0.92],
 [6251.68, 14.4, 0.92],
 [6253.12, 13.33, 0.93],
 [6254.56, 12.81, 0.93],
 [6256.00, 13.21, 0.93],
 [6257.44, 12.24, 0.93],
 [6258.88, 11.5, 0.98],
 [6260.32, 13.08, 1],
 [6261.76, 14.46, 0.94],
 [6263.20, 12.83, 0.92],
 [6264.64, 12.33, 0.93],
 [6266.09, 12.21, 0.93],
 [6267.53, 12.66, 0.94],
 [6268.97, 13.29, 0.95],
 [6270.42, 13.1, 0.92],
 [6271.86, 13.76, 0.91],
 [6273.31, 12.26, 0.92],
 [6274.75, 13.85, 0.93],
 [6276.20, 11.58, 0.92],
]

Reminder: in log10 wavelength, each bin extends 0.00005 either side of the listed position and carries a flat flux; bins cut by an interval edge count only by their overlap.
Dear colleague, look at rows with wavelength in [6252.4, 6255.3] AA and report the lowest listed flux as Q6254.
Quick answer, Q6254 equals 12.81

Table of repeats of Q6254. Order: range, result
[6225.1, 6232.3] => 12.88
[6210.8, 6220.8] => 11.81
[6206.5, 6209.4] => 11.64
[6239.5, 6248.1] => 11.44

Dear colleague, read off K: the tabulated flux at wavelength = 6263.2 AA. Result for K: 12.83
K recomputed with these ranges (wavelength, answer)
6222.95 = 13.21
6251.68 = 14.4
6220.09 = 11.81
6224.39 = 14.95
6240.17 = 12.21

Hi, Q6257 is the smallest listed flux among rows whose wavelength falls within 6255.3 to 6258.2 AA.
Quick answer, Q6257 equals 12.24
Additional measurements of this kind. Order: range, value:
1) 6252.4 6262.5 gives 11.5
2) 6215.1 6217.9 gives 12.79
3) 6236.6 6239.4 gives 11.39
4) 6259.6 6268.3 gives 12.21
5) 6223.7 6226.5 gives 13.13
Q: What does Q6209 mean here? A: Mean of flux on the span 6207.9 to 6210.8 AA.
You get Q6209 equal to 12.7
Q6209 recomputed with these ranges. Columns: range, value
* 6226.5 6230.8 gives 13.2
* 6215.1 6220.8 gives 12.8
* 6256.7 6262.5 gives 12.8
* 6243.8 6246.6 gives 13.7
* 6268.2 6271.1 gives 13.2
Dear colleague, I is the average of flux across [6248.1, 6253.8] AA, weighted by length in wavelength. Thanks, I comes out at 13.2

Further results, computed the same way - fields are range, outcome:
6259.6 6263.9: 13.5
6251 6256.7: 13.4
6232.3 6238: 11.9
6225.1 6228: 13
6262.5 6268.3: 12.5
